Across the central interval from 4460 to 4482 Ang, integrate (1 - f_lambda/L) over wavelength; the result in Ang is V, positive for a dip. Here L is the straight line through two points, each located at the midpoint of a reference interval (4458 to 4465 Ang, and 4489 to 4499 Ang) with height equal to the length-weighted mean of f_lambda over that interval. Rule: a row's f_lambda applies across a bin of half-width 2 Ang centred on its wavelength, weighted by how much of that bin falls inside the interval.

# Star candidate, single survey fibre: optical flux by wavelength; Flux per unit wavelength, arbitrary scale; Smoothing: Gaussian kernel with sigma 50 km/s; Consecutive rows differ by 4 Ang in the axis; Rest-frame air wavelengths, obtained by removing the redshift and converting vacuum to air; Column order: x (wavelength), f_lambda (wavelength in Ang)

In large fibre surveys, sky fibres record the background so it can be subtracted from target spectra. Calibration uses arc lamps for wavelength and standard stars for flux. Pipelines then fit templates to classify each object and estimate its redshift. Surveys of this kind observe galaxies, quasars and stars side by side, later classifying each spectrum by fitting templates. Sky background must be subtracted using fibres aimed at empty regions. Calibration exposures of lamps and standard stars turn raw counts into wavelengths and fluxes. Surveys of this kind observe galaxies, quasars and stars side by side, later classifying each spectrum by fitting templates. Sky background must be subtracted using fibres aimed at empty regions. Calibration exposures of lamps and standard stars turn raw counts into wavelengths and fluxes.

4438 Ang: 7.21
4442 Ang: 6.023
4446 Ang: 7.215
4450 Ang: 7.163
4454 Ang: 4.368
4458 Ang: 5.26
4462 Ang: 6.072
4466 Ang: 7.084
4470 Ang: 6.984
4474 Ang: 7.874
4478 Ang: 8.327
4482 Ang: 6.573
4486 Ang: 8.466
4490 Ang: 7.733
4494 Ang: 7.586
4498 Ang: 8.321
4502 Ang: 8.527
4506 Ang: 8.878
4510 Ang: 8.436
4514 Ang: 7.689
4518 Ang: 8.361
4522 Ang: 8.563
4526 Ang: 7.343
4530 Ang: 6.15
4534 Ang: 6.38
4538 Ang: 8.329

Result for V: -2.2 Ang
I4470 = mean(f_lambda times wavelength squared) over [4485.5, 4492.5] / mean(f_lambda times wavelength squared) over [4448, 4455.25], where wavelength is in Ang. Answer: 1.37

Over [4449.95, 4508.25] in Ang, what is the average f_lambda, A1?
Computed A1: 7.29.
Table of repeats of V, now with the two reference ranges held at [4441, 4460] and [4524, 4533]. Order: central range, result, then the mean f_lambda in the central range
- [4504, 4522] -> -4.93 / 8.37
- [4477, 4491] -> -3.18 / 7.74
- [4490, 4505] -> -3.99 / 8.14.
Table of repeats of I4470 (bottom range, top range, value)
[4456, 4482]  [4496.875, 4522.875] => 1.24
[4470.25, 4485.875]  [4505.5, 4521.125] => 1.11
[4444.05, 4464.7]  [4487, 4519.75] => 1.39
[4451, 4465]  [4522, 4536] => 1.29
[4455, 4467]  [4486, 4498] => 1.36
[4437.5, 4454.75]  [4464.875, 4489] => 1.19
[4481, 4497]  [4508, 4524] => 1.09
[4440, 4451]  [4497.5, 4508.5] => 1.30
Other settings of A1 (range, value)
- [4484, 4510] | 8.27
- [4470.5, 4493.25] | 7.73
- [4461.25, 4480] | 7.35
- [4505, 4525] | 8.31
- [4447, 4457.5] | 5.83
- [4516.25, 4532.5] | 7.55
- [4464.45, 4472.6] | 7.09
